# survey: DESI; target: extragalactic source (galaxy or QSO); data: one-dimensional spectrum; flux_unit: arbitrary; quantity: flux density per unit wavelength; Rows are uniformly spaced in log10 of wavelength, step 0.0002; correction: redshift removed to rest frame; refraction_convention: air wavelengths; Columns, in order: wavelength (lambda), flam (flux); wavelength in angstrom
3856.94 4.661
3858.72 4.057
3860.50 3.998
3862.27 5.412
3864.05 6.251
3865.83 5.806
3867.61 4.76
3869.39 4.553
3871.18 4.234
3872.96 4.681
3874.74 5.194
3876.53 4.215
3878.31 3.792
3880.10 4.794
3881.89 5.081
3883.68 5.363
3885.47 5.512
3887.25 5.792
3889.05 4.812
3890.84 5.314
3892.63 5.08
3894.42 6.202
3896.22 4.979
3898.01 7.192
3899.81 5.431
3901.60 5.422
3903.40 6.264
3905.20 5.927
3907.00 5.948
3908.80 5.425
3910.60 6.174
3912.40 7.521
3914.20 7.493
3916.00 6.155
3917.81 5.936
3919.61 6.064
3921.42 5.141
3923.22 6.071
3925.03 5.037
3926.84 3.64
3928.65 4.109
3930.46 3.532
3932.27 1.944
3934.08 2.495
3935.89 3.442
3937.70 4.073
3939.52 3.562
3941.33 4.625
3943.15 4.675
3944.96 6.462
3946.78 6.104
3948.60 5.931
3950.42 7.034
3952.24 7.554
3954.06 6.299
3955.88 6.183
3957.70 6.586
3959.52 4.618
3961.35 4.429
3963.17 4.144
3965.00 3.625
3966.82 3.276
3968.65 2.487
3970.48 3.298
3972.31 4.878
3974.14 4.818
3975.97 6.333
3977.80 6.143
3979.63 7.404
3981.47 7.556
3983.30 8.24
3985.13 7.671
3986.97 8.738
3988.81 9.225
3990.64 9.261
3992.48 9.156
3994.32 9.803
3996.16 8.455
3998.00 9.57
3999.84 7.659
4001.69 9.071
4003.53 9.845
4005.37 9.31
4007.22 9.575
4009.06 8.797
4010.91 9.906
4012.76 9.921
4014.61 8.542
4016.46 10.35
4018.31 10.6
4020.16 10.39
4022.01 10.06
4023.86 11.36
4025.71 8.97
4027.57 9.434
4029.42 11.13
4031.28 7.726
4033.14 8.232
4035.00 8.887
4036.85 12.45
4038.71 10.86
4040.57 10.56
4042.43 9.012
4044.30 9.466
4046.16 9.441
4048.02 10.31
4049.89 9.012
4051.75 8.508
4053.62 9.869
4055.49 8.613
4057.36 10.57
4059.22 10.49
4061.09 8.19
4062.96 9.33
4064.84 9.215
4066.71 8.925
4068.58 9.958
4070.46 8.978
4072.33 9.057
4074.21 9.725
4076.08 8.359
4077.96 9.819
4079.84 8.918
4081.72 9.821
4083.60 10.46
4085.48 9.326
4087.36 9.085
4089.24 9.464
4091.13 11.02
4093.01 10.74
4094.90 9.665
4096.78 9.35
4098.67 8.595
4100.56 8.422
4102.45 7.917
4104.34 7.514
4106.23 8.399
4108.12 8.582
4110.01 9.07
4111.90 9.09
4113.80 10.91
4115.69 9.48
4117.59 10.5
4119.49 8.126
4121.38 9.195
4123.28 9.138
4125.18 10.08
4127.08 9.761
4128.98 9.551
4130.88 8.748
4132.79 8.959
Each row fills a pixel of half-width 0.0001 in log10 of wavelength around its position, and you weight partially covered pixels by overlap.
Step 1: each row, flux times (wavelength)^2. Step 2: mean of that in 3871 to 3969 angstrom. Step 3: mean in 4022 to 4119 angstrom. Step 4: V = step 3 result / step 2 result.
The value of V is 1.98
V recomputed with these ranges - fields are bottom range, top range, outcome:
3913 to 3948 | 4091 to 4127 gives 2.10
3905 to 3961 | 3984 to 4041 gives 1.86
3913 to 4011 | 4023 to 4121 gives 1.59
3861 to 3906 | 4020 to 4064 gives 1.99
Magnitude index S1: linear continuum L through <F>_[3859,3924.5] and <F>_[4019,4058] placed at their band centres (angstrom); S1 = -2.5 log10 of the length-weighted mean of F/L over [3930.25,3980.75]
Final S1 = 0.44 mag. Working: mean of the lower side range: 5.49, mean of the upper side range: 9.75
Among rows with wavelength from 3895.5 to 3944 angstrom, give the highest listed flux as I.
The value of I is 7.521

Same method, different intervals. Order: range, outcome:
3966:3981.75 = 7.556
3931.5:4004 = 9.845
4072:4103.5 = 11.02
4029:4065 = 12.45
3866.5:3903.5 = 7.192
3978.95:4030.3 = 11.36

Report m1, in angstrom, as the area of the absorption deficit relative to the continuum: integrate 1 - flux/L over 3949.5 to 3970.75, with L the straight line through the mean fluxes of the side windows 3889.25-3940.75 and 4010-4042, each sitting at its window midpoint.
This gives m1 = 6.12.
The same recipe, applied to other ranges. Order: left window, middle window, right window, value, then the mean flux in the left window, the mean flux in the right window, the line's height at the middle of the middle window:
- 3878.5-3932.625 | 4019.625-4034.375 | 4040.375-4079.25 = -1.9 angstrom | 5.46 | 9.37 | 8.54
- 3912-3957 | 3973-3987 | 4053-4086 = -0.7 angstrom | 5.22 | 9.42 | 6.64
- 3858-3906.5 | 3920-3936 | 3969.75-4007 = 5.8 angstrom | 5.2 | 7.88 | 6.36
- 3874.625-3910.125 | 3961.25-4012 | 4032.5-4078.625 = 3.7 angstrom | 5.4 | 9.52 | 7.78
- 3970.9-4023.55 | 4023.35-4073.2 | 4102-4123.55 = -4.4 angstrom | 8.6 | 9.02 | 8.79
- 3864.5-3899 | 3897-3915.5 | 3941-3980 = -3.9 angstrom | 5.14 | 5.29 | 5.19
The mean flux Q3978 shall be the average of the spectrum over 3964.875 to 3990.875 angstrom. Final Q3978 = 6.2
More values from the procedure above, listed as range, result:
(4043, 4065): 9.41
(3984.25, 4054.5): 9.5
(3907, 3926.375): 6.04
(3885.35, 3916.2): 5.93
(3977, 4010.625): 8.67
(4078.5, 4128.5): 9.34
